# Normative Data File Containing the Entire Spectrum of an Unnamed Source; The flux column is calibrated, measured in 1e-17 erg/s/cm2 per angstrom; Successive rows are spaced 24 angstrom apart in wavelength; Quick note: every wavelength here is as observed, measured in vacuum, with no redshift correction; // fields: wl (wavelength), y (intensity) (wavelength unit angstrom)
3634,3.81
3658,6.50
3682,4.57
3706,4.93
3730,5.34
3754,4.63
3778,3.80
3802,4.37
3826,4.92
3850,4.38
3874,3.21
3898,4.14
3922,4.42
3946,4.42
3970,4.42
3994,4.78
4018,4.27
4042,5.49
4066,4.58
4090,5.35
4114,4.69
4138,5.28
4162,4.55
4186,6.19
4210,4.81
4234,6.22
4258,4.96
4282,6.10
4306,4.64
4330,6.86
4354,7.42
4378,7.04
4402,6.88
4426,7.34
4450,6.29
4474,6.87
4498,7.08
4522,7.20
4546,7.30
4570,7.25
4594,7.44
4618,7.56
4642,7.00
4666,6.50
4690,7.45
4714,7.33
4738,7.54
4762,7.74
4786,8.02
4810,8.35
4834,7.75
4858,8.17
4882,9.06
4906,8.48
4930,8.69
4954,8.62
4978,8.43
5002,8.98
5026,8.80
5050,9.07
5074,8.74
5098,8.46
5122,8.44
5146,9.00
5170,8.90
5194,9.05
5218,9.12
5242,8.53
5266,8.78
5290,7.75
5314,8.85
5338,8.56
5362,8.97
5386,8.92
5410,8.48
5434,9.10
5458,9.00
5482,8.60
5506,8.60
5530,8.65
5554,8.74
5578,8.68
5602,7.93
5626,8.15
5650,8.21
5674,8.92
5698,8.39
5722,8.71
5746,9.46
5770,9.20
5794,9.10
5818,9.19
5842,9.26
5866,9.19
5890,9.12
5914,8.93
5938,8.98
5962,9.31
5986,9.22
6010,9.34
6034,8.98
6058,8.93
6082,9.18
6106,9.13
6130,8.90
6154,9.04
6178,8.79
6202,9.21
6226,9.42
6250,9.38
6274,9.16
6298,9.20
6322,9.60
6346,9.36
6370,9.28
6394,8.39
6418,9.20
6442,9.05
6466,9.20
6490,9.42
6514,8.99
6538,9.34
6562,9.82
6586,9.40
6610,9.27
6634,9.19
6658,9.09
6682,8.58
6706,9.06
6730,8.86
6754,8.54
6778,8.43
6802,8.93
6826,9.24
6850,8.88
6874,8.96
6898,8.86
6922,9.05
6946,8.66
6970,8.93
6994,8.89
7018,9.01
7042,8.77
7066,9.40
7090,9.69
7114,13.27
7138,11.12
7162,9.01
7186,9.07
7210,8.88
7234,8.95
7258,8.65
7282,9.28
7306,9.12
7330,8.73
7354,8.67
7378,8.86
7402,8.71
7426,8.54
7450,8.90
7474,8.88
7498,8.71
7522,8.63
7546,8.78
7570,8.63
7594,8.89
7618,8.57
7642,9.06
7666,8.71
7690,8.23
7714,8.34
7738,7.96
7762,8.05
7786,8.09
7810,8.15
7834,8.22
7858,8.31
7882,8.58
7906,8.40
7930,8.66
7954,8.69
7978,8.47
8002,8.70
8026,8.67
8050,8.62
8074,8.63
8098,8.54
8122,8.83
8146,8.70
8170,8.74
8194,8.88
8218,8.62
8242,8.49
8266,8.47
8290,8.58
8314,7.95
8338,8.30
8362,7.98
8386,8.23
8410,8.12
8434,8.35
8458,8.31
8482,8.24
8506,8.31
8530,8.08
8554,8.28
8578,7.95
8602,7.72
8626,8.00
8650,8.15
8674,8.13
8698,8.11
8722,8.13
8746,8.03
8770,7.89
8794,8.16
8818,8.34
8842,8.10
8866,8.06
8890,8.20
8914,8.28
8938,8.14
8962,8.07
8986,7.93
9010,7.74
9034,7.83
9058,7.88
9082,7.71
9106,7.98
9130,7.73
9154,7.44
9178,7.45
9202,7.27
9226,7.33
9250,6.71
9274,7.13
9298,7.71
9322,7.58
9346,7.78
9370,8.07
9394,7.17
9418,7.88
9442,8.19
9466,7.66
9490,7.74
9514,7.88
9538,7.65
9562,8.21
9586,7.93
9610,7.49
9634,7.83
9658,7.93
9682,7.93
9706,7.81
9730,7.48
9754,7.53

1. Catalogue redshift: 0.08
